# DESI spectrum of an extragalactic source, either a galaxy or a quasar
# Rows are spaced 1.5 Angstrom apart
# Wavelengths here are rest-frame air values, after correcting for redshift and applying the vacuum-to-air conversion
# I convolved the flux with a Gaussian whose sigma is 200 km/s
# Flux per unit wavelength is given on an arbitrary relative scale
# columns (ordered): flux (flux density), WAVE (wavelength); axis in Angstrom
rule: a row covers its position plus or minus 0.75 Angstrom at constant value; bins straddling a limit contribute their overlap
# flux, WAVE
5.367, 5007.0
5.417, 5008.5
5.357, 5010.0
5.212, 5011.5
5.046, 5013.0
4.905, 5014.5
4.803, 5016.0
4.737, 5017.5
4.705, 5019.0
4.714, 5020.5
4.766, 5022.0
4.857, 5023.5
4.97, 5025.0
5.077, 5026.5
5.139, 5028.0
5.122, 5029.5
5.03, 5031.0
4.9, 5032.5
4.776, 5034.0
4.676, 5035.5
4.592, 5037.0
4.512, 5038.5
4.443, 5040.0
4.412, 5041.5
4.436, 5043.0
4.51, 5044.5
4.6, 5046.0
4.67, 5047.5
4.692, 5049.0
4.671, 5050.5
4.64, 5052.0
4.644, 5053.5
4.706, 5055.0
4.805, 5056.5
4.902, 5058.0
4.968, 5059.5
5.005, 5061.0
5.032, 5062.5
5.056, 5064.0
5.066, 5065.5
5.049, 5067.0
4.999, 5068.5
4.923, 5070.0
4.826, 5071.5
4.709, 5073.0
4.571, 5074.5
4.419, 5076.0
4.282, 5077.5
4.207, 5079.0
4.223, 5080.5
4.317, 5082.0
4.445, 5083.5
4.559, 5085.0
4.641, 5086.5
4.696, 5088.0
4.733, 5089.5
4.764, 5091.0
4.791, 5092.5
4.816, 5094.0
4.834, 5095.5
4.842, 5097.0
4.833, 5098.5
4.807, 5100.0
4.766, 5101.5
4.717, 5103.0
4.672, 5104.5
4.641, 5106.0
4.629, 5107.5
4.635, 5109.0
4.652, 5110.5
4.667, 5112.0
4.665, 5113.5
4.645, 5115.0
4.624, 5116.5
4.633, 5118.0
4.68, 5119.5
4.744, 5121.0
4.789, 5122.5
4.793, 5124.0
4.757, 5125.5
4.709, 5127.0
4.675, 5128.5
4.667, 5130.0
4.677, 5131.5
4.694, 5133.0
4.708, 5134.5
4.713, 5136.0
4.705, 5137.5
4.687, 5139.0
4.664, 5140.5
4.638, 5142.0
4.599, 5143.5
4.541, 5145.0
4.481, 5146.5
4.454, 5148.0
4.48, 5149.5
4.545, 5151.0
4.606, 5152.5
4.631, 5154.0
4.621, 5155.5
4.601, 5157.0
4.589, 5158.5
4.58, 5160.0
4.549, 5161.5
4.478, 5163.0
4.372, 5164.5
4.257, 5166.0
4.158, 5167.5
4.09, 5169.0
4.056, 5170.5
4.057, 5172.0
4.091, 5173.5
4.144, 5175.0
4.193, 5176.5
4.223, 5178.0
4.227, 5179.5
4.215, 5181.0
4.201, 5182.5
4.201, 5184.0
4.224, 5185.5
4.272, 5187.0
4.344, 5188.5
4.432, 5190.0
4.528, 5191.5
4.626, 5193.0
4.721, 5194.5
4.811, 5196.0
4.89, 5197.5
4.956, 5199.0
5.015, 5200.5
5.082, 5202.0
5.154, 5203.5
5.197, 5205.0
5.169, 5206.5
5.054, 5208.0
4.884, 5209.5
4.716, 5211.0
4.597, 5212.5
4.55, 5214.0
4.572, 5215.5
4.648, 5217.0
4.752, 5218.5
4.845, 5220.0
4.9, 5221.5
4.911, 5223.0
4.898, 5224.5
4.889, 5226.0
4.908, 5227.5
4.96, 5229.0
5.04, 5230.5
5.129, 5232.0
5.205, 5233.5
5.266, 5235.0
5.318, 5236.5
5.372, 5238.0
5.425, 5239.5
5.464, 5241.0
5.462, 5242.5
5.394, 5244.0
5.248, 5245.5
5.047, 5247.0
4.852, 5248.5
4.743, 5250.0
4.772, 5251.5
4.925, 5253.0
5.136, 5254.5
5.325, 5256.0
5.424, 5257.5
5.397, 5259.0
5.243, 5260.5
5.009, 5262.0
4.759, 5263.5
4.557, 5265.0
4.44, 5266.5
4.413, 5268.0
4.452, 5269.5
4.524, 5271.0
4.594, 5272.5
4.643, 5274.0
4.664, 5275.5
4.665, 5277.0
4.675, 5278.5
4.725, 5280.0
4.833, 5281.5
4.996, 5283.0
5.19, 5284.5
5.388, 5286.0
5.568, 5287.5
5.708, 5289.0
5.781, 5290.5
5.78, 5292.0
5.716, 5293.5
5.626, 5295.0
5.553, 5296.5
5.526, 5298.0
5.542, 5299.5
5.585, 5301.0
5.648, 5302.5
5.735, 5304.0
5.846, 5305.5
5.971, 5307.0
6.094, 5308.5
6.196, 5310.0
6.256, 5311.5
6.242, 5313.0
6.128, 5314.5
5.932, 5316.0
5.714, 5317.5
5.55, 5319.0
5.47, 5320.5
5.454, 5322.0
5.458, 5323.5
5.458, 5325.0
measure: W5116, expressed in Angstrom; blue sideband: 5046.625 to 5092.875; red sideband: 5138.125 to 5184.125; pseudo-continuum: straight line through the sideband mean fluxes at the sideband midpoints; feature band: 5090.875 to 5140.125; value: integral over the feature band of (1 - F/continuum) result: -1.8 Angstrom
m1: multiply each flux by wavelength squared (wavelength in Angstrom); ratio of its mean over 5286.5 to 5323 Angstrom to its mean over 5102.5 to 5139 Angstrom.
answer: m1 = 1.32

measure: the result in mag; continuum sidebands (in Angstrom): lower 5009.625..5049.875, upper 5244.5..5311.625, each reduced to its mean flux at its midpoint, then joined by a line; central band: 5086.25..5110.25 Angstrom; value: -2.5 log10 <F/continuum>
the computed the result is 0.039 mag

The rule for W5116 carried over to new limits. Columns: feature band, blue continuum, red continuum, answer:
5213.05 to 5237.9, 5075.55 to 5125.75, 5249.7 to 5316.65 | 0.8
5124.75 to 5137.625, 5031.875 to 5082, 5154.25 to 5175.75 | -0.7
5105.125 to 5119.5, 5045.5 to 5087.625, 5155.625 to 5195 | -0.3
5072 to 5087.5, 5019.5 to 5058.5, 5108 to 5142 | 0.9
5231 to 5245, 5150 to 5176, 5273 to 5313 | -0.9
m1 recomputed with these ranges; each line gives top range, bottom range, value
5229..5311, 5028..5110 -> 1.20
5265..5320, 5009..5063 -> 1.24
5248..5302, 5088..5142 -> 1.15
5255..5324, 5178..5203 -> 1.22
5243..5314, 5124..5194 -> 1.23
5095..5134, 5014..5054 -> 1.03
